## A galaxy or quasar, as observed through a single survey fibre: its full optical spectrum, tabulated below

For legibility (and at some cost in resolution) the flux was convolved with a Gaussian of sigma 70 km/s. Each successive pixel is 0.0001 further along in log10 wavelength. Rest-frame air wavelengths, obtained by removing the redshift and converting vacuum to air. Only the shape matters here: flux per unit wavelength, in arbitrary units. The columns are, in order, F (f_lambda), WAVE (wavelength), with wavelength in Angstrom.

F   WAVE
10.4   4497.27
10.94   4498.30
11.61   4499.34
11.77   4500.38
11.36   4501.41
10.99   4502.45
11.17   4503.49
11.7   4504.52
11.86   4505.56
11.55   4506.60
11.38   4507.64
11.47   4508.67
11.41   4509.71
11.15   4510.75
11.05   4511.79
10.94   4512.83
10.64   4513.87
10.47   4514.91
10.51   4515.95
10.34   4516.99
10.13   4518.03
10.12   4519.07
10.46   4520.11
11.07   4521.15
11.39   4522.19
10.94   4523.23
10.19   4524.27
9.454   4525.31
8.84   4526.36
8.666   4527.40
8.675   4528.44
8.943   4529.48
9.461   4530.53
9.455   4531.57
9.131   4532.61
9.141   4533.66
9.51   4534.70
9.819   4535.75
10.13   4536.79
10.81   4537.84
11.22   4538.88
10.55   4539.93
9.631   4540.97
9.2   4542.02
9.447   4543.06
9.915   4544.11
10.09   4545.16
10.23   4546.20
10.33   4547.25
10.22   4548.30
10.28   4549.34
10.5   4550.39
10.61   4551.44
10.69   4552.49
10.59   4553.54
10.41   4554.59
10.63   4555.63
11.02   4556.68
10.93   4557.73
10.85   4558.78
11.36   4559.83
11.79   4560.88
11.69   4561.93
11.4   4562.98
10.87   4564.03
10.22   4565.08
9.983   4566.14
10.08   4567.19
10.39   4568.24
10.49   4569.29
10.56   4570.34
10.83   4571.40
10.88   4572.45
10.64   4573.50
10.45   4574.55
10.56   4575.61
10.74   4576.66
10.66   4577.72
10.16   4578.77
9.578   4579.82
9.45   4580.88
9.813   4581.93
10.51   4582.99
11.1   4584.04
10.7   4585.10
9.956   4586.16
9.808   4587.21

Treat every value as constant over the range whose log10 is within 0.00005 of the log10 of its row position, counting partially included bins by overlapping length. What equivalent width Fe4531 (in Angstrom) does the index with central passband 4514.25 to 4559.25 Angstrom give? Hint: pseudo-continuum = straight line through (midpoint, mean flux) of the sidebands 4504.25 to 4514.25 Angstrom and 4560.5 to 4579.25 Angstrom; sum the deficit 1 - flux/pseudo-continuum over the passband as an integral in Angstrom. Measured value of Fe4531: 3.7 Angstrom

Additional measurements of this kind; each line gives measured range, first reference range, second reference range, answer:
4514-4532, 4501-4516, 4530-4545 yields 0.9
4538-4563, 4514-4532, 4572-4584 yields -1.0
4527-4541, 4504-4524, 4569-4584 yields 1.5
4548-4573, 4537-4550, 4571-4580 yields -0.9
